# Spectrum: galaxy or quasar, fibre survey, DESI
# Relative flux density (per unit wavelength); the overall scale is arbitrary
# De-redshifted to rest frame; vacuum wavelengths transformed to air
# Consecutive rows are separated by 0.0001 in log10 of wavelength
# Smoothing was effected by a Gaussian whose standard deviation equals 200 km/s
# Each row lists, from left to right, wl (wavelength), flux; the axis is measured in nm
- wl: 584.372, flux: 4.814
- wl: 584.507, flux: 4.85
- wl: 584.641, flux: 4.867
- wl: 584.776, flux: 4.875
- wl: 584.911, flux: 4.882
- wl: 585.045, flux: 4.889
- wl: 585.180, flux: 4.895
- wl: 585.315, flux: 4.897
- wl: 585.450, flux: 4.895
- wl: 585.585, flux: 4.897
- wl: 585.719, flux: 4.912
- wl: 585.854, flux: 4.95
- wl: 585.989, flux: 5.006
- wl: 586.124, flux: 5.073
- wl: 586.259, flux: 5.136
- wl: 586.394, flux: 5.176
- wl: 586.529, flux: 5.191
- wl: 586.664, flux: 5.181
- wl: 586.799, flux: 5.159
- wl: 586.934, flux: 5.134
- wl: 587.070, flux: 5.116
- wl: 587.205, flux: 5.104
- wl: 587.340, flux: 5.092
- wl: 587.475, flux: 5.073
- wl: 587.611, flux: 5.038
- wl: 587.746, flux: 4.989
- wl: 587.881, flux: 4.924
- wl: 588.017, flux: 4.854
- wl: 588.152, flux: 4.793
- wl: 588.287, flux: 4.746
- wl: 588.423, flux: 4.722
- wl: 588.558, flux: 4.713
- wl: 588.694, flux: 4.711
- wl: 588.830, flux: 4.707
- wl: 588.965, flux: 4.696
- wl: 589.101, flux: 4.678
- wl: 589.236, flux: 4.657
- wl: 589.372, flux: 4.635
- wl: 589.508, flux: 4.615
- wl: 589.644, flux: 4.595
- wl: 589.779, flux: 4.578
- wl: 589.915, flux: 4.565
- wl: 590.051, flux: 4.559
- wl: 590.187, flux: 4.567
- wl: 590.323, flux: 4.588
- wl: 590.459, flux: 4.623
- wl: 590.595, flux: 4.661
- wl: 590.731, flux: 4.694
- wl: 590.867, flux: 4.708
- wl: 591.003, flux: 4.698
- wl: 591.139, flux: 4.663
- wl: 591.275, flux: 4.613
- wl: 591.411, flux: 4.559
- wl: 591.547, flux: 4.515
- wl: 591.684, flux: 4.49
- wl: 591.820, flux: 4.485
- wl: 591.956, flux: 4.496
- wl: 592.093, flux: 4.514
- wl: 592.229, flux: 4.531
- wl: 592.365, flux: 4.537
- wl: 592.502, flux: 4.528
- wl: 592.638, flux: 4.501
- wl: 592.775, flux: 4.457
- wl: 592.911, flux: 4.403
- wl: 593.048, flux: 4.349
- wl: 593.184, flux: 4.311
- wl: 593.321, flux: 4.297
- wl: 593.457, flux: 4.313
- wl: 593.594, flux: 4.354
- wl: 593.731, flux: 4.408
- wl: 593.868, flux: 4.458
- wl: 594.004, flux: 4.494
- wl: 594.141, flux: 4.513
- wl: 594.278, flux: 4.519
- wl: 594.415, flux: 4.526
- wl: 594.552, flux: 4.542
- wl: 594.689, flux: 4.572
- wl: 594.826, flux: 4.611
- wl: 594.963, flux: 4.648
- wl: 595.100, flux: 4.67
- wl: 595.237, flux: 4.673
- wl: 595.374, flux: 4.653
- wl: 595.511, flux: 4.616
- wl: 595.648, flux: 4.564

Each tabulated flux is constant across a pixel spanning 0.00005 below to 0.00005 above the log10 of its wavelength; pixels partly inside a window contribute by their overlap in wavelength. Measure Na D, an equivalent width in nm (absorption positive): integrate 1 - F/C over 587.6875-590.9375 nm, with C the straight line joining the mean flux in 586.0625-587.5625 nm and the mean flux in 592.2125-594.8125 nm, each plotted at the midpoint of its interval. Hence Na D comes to 0.12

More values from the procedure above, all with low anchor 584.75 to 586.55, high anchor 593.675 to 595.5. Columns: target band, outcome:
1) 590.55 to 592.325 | 0.046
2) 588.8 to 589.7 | 0.029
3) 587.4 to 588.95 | 0.006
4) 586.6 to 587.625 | -0.044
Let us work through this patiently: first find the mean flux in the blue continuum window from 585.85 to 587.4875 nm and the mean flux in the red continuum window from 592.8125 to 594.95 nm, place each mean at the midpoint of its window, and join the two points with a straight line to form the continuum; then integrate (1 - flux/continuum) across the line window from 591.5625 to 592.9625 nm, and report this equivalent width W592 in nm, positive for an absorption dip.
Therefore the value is 0.03 nm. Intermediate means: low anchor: 5.11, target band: 4.49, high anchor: 4.45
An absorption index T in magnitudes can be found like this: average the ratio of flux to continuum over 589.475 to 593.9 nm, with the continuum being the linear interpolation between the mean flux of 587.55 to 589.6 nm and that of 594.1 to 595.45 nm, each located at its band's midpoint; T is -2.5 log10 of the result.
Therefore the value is 0.037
